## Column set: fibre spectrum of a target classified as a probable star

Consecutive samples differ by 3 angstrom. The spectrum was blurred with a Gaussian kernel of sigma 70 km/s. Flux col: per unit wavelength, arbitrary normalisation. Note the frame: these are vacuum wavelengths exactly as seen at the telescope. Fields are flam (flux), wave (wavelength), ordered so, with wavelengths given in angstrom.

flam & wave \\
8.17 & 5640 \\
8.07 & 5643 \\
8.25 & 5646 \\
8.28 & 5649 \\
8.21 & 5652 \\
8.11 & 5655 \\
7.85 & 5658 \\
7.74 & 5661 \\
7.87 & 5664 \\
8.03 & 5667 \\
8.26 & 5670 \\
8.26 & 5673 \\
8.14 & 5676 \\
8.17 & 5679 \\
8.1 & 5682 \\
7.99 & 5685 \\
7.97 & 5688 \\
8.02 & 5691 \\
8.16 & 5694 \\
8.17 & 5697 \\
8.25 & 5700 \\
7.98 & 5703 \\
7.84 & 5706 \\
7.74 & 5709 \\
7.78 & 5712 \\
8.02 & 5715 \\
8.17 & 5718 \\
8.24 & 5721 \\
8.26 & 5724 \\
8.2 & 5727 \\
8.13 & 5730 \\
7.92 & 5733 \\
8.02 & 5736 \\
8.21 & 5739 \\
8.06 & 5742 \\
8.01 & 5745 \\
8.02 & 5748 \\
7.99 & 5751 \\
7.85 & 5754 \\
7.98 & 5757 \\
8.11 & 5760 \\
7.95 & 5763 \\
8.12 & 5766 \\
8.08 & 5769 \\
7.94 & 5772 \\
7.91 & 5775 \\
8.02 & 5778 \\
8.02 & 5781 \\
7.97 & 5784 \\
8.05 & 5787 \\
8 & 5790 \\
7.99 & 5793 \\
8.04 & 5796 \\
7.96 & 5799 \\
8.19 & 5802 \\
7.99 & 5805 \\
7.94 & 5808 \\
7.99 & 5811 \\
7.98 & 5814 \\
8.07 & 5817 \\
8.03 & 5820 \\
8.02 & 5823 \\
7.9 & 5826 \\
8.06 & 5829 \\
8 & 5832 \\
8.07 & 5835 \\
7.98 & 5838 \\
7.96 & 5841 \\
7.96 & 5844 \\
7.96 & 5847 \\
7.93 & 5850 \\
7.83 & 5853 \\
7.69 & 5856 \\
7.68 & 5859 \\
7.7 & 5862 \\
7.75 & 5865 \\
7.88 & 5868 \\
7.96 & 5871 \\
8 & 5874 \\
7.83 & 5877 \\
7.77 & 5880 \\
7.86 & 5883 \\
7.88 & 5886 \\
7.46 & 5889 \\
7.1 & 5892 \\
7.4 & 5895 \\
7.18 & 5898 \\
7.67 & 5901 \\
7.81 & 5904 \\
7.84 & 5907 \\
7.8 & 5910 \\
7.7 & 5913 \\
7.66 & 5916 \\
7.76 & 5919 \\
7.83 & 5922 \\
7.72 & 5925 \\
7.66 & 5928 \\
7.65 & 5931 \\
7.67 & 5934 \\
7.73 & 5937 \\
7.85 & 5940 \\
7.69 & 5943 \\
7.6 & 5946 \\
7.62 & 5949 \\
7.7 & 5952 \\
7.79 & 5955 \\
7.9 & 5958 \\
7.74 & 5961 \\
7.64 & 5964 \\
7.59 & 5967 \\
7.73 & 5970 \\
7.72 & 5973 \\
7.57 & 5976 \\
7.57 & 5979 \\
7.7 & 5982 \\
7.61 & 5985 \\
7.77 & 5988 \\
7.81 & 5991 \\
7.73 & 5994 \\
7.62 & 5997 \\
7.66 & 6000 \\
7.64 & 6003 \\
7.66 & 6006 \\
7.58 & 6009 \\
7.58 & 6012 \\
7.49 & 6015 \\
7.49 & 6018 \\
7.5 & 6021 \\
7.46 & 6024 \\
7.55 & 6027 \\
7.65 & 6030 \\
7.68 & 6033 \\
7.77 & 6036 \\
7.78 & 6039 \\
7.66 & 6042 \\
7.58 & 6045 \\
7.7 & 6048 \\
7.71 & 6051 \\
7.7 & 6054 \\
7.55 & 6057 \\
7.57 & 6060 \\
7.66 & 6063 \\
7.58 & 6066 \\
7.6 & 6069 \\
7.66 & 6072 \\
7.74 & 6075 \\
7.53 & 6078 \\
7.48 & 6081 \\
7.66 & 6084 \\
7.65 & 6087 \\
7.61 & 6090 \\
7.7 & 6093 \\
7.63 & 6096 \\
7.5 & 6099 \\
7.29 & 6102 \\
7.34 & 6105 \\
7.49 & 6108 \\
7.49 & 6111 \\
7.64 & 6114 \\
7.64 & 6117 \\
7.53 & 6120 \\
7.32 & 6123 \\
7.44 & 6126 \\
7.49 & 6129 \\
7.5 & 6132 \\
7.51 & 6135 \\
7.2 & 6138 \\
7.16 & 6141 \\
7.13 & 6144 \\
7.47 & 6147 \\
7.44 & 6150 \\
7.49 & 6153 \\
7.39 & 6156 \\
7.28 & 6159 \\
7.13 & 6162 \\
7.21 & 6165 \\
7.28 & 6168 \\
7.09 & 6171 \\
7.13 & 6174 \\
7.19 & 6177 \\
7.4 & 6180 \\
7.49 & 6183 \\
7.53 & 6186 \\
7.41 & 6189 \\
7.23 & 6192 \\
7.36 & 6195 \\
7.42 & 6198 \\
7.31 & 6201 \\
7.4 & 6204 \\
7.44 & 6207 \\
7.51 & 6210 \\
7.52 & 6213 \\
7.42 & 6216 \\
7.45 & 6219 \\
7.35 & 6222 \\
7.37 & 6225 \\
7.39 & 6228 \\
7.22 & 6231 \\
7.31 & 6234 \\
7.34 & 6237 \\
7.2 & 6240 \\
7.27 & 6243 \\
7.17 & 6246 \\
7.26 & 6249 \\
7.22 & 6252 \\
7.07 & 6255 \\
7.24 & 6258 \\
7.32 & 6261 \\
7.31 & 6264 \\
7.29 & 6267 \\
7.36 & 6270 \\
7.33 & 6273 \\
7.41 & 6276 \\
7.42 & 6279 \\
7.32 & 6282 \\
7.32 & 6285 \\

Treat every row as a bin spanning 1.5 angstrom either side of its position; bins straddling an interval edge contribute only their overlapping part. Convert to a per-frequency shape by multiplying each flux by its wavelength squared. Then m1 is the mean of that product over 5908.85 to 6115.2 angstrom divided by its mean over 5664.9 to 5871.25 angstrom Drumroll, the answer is 1.04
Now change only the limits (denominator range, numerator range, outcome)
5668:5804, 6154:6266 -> 1.07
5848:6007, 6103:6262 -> 1.04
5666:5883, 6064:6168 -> 1.05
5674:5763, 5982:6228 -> 1.06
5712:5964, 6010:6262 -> 1.04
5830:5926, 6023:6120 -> 1.04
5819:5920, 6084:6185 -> 1.04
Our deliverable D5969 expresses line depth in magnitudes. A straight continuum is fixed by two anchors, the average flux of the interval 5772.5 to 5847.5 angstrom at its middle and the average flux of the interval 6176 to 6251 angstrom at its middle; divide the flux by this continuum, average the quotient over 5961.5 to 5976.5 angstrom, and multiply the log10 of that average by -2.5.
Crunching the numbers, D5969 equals 0.01 mag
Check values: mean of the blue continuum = 8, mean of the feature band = 7.66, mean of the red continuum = 7.36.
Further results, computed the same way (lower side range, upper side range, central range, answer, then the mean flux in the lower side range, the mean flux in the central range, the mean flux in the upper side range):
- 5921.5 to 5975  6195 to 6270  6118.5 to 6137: 0.00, 7.71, 7.46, 7.33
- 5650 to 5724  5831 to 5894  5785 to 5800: -0.01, 8.05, 8.01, 7.82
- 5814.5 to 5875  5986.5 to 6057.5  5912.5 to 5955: 0.01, 7.92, 7.71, 7.64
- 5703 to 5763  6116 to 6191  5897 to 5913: 0.01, 8.03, 7.68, 7.35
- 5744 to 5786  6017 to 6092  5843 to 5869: 0.01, 8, 7.82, 7.62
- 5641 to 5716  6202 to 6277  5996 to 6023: 0.01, 8.05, 7.58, 7.33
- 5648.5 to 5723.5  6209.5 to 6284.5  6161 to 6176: 0.04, 8.05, 7.17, 7.32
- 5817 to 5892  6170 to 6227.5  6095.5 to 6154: 0.01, 7.87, 7.43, 7.37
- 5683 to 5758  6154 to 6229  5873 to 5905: 0.02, 8.04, 7.62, 7.35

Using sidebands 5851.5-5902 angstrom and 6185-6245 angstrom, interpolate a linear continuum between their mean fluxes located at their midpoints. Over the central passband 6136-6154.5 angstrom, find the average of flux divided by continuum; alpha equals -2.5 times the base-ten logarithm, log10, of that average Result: 0.02 mag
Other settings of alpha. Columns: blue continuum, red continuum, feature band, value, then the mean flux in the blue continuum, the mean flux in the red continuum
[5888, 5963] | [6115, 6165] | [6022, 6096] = -0.02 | 7.66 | 7.38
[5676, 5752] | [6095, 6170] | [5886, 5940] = 0.01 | 8.06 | 7.4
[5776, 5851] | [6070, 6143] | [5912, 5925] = 0.01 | 8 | 7.51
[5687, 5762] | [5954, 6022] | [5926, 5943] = 0.00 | 8.04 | 7.66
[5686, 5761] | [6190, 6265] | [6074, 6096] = -0.01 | 8.04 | 7.32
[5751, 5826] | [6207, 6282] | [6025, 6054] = -0.01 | 8.01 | 7.33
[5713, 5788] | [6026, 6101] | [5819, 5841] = -0.01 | 8.05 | 7.63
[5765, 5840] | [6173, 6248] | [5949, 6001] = 0.01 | 8.01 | 7.35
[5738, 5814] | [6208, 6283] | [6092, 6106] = 0.01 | 8.01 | 7.32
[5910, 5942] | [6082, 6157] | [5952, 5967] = -0.01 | 7.73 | 7.47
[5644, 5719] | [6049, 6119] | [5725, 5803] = -0.01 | 8.05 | 7.58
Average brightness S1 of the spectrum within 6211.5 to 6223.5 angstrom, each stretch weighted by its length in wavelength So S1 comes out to 7.43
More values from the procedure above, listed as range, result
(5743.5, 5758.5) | 7.97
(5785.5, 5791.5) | 8.03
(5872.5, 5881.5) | 7.87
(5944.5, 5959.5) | 7.72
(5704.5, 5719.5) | 7.91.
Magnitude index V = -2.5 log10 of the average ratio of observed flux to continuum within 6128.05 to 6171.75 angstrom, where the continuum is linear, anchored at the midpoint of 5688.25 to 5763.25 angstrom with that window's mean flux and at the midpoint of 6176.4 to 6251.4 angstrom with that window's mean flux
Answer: 0.02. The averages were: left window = 8.04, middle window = 7.32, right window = 7.36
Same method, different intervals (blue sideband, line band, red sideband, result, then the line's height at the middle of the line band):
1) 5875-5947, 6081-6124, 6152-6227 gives -0.01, 7.45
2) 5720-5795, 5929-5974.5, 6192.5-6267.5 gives 0.01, 7.75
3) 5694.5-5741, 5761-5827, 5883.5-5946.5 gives -0.01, 7.91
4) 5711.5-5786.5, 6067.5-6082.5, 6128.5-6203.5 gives -0.02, 7.48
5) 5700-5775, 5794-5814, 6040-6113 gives -0.01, 7.94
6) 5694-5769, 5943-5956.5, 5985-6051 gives 0.01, 7.73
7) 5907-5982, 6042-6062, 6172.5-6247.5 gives -0.01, 7.56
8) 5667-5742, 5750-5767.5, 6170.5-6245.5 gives 0.00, 8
